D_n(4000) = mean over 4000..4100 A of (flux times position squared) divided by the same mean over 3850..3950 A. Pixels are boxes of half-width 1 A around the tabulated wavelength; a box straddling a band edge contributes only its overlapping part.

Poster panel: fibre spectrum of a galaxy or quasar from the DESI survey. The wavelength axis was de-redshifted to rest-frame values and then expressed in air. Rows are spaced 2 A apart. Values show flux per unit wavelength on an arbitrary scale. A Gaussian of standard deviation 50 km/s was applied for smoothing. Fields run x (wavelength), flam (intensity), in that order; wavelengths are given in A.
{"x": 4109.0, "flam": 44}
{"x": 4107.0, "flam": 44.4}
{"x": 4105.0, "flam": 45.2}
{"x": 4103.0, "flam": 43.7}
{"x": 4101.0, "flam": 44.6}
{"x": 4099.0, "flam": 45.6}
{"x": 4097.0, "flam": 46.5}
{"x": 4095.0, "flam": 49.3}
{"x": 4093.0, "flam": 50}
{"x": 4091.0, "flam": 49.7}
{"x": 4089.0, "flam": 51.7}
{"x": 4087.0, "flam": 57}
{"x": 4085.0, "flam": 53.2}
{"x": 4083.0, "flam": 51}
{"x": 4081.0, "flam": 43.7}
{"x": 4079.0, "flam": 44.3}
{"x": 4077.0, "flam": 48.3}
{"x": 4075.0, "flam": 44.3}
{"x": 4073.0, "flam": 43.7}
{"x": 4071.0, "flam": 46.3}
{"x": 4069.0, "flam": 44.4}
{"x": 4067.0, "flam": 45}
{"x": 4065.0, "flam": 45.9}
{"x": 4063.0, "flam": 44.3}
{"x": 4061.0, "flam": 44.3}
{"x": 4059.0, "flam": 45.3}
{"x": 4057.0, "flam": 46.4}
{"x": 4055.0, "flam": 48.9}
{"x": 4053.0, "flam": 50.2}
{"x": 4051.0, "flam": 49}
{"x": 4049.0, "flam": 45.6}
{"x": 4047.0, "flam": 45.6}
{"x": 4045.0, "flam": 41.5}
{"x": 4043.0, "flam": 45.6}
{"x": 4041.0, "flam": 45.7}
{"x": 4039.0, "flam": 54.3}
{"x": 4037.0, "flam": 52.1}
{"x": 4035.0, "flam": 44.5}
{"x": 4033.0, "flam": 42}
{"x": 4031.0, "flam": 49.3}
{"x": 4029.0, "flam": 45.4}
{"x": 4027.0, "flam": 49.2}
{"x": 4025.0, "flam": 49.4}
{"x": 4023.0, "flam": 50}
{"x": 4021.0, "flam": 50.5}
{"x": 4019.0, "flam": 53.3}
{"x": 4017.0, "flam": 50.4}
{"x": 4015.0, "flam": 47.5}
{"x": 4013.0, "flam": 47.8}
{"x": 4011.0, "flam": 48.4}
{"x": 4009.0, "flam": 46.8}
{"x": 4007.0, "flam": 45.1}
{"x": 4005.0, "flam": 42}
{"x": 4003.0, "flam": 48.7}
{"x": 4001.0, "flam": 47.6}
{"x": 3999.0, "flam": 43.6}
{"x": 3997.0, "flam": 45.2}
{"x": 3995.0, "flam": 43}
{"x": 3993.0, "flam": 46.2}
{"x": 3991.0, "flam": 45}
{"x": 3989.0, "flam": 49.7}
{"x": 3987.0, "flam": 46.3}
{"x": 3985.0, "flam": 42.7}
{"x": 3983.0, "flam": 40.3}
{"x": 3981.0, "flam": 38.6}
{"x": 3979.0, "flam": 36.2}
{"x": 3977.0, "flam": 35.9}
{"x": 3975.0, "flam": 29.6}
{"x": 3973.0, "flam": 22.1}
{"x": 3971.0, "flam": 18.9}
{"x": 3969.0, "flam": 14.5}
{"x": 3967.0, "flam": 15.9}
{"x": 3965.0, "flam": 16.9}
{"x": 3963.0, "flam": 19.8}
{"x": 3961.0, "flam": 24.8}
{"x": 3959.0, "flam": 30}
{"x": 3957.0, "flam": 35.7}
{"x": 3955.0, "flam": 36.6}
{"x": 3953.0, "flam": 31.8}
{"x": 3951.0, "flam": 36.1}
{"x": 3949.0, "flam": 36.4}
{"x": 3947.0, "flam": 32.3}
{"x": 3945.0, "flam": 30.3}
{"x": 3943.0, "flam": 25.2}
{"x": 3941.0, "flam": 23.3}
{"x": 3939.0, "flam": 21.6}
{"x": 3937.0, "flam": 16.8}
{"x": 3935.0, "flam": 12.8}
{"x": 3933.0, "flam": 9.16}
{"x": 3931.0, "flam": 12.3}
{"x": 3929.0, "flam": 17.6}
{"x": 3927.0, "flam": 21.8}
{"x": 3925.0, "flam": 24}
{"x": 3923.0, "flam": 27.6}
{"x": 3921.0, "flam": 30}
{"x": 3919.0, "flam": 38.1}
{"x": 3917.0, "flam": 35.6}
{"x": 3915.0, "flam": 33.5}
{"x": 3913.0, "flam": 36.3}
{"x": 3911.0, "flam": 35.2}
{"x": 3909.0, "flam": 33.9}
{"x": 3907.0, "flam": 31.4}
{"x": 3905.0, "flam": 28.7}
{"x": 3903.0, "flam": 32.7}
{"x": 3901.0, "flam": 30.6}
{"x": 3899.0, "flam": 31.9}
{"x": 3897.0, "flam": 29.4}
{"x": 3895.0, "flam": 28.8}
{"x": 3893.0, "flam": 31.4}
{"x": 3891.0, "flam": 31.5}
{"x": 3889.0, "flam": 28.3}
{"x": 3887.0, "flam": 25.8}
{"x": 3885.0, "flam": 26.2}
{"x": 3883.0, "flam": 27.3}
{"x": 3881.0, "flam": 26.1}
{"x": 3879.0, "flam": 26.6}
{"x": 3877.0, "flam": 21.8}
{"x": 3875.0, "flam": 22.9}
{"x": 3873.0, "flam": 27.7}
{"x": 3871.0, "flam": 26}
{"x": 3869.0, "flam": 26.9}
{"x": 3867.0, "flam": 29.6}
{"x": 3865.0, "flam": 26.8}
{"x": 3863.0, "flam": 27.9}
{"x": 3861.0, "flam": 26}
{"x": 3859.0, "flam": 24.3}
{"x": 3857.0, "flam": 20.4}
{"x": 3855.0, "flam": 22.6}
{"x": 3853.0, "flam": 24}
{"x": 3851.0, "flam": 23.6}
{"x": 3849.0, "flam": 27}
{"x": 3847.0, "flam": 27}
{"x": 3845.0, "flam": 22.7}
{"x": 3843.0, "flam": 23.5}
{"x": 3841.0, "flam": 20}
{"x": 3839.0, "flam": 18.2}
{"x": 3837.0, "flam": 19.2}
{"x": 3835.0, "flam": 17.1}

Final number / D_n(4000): 1.9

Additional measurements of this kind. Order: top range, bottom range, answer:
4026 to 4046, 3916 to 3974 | 1.99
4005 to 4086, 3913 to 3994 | 1.69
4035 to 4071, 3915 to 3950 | 2.01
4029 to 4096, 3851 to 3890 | 2.04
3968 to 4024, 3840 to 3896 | 1.74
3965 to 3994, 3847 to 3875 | 1.41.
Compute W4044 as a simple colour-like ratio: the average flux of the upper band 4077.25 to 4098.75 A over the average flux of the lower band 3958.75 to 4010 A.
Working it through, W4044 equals 1.4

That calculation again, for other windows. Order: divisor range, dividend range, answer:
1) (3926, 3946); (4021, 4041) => 2.54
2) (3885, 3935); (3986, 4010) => 1.62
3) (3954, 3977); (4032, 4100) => 1.92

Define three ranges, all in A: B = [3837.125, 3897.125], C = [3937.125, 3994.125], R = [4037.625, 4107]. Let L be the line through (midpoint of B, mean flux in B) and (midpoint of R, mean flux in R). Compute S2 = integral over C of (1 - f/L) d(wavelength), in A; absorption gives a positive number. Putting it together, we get 7.5 A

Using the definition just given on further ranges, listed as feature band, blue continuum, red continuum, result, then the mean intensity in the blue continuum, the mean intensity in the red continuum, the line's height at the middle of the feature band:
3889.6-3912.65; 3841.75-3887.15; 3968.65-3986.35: -3.4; 25.3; 31.9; 27.4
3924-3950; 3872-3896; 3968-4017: 9.3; 27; 40.7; 33.7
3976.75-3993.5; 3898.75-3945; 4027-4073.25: -2.8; 26.5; 46.4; 36.3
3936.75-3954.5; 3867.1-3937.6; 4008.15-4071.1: 2.5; 27.1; 47.4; 33.5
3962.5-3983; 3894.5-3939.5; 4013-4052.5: 6.4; 27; 48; 37.1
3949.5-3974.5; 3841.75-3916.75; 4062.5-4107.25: 6.9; 27.8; 47.1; 35.6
